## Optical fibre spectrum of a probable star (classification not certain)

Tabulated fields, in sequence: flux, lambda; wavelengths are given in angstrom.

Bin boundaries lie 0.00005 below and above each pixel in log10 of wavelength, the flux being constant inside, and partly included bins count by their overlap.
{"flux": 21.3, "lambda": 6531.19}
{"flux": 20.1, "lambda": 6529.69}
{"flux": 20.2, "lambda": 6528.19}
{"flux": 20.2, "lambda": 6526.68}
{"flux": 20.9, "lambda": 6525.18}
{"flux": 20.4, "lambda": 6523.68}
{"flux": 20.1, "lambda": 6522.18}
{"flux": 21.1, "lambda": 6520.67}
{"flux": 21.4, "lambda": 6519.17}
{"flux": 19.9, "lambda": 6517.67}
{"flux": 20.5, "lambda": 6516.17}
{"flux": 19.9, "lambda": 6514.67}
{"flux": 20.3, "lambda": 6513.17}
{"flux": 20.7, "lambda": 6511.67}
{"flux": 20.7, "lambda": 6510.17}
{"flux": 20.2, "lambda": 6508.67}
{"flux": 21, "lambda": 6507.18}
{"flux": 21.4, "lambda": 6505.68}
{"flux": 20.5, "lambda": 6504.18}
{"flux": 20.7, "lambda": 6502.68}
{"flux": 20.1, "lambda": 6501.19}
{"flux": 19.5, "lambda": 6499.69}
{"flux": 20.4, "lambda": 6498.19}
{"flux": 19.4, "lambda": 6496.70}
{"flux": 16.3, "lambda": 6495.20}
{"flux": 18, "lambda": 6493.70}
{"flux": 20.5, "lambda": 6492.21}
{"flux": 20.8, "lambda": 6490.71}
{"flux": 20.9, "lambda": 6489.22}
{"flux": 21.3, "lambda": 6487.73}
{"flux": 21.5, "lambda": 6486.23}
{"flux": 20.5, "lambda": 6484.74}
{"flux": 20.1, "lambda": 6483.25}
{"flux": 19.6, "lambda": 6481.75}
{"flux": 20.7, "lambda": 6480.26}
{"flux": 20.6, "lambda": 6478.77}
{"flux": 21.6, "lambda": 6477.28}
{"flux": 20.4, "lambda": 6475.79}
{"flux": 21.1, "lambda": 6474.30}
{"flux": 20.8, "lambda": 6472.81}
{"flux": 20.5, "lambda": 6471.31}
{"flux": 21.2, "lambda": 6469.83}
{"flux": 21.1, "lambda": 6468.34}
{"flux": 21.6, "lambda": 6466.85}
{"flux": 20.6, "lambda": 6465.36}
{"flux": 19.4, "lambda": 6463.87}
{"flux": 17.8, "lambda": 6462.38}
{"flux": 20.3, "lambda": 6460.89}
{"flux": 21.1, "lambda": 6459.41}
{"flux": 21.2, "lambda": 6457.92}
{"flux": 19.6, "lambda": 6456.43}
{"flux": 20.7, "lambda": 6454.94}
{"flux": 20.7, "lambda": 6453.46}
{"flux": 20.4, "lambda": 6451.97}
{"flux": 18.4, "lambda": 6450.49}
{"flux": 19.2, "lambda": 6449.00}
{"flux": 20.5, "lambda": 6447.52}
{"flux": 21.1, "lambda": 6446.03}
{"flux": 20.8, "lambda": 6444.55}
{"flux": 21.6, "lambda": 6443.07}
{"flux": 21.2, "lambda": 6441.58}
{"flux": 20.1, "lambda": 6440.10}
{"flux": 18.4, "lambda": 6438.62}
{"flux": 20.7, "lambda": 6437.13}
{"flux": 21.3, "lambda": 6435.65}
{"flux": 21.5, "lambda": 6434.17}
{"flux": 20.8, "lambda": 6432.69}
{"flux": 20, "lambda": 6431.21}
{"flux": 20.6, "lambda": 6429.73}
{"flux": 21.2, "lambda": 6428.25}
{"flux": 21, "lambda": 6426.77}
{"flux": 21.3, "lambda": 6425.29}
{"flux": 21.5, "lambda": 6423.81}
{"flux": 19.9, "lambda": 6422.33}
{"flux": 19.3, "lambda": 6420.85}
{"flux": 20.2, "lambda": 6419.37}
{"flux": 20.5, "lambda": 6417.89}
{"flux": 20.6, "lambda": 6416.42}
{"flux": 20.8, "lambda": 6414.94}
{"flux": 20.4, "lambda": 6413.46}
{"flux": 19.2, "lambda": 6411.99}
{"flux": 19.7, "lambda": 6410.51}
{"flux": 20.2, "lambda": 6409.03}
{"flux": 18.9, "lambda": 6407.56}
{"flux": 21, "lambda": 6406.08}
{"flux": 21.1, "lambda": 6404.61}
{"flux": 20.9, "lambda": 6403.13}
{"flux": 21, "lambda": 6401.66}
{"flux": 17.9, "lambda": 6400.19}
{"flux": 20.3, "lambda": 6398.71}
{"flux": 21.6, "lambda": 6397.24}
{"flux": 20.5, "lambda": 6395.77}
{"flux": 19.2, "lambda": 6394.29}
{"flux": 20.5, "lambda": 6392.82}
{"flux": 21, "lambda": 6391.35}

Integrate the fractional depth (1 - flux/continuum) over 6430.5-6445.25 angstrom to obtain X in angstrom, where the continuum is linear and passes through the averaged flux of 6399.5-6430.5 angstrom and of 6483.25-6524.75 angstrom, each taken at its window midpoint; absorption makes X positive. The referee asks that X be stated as -0.2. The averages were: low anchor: 20.3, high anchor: 20.3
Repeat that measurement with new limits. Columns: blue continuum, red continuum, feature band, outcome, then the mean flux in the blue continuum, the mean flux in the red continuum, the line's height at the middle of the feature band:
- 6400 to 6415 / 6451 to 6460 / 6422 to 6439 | -0.3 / 20.2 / 20.5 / 20.3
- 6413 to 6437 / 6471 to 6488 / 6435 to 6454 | 0.3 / 20.7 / 20.7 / 20.7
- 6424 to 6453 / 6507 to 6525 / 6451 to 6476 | 0.1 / 20.6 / 20.5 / 20.5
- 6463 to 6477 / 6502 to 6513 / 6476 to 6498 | 0.6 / 20.7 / 20.7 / 20.7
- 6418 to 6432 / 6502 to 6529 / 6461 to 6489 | 0.0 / 20.5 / 20.6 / 20.6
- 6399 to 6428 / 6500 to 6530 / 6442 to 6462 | 0.0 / 20.3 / 20.5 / 20.4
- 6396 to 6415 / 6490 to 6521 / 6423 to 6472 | -0.8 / 20.2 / 20.1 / 20.2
